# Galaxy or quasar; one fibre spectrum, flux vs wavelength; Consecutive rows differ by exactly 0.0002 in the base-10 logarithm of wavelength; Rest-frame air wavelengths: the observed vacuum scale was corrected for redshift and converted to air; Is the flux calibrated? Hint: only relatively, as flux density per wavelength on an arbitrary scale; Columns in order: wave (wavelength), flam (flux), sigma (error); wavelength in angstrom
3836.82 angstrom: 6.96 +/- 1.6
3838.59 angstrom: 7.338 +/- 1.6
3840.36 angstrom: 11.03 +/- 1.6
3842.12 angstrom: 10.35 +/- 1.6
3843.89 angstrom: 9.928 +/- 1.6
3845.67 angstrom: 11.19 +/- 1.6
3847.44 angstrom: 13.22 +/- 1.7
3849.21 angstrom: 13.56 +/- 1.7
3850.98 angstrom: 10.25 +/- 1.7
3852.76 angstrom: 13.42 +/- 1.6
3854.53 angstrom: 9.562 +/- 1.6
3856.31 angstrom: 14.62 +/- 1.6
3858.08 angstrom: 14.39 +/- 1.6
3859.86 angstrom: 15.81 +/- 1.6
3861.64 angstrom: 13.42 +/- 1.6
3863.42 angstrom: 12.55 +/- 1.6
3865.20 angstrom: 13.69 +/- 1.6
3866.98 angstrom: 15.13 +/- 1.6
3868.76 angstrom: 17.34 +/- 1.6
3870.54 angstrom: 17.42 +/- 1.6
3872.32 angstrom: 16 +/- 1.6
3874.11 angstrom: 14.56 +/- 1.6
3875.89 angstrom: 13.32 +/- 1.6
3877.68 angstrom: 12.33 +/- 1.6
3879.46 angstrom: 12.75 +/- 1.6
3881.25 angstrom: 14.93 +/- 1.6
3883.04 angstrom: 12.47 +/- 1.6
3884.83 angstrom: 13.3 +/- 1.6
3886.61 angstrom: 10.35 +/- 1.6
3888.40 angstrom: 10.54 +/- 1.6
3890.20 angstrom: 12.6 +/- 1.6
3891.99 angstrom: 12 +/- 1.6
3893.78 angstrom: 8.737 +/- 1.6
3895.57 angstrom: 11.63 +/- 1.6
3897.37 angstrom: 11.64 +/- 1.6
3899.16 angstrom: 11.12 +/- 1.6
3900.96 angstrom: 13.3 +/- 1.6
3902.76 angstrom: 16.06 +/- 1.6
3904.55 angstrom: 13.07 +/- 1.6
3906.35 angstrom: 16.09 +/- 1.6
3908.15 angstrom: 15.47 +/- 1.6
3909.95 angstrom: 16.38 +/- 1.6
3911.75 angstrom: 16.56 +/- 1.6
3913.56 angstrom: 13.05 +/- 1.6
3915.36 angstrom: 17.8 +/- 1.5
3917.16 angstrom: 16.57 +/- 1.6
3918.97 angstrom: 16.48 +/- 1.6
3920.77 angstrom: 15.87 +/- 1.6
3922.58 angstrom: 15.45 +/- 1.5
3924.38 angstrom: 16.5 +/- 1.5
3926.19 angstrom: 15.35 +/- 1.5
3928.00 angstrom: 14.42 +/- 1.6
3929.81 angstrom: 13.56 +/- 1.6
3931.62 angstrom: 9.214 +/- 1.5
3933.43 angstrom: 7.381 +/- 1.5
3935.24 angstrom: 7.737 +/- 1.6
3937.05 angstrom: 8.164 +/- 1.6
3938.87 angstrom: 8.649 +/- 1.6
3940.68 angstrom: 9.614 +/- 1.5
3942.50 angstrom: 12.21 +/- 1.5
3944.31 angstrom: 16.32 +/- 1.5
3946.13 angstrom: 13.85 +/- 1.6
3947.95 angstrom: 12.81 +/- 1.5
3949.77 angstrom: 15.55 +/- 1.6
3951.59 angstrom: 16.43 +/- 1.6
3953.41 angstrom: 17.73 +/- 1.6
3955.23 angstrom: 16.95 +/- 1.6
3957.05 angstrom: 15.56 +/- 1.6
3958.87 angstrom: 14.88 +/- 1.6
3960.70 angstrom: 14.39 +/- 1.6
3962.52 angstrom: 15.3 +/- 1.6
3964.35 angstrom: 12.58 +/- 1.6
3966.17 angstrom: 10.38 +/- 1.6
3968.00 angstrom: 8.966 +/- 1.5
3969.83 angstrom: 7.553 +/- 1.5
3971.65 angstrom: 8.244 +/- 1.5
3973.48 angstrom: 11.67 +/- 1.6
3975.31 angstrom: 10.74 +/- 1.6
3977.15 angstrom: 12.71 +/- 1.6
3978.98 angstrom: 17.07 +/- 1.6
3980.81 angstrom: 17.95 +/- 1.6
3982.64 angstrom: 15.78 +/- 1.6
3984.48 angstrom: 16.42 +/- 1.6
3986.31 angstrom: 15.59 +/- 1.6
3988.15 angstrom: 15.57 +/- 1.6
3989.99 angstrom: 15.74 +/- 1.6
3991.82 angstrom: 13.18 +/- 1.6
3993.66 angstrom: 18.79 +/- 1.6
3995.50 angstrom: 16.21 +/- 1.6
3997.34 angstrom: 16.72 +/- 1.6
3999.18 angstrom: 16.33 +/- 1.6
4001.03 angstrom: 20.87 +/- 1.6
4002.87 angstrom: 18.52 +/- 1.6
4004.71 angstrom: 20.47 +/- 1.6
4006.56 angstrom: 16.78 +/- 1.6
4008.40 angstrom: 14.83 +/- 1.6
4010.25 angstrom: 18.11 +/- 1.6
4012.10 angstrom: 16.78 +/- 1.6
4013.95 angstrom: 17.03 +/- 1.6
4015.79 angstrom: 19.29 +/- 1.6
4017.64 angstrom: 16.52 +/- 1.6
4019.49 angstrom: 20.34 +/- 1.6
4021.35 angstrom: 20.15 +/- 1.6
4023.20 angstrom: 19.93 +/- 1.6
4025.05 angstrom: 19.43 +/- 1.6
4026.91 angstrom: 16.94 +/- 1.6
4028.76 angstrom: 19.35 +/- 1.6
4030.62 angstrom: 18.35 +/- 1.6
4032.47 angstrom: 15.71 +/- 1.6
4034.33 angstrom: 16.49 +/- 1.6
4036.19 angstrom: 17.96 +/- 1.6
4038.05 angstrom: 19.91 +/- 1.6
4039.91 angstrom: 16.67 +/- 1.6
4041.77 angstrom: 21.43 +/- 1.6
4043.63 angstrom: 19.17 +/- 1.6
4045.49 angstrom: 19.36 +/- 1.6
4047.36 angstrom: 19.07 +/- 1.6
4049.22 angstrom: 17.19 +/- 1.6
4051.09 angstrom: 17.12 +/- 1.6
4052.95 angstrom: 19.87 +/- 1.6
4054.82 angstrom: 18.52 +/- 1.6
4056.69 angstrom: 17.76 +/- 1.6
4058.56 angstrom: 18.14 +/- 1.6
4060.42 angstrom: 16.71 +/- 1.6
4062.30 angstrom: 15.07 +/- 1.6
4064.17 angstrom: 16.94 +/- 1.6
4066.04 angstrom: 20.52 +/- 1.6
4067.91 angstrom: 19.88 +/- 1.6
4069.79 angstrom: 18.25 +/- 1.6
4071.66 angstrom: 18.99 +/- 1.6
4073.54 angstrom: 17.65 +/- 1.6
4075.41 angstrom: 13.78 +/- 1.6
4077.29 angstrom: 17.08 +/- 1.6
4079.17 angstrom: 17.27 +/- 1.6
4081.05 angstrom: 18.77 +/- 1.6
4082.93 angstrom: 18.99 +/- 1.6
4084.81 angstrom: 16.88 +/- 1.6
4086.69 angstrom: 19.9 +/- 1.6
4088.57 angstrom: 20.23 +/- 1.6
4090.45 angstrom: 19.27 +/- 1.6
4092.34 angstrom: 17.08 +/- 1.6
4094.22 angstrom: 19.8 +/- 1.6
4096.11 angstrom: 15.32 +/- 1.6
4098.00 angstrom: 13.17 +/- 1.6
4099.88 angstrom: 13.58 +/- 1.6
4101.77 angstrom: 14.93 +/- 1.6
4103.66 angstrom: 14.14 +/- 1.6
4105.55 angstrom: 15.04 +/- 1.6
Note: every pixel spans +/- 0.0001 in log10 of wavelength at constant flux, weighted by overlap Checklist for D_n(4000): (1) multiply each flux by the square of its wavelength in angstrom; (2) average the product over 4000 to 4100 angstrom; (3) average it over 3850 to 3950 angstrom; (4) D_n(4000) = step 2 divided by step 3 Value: 1.46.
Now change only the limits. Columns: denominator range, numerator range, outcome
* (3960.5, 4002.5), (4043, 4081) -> 1.30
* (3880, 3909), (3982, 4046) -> 1.48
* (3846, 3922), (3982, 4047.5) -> 1.38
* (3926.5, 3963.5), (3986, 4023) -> 1.38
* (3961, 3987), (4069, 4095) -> 1.48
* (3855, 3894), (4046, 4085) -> 1.45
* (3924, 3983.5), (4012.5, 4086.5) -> 1.48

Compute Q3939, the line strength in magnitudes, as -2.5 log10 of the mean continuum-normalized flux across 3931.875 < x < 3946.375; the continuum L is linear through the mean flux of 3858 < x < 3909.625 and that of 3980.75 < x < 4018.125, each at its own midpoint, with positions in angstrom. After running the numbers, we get 0.426 mag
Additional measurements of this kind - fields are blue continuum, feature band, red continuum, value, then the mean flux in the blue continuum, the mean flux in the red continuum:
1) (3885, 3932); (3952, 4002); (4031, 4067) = 0.10 mag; 13.9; 18.1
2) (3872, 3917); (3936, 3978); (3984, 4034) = 0.23 mag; 13.5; 17.6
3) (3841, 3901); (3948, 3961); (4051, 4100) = -0.07 mag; 12.9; 17.7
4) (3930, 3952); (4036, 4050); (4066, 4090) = -0.15 mag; 11.5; 18.3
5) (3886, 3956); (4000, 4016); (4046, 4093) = -0.12 mag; 13.4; 18.1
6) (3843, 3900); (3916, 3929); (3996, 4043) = -0.08 mag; 12.9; 18.2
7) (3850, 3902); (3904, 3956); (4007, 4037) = 0.07 mag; 13.1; 17.9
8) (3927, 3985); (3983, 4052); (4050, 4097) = -0.15 mag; 12.8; 18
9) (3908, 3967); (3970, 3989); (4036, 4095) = 0.11 mag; 13.9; 18.3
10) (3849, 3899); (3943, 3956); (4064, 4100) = -0.05 mag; 13.1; 17.8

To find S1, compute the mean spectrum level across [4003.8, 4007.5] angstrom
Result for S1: 18.6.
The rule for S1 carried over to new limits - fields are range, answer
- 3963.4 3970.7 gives 9.9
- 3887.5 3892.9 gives 11.7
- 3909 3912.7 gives 16.4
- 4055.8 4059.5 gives 18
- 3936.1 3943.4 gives 9.64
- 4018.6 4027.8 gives 19.3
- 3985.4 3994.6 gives 15.8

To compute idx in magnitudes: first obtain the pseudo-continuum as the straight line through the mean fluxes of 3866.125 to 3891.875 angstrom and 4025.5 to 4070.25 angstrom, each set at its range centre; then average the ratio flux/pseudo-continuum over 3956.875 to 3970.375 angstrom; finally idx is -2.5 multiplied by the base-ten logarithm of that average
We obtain 0.272 mag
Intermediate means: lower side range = 13.7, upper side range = 18.2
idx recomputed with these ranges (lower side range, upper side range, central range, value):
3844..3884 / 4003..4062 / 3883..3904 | 0.20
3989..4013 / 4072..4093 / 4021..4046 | -0.07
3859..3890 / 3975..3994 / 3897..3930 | -0.05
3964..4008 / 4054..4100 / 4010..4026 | -0.18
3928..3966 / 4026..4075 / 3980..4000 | -0.08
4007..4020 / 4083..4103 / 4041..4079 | -0.05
